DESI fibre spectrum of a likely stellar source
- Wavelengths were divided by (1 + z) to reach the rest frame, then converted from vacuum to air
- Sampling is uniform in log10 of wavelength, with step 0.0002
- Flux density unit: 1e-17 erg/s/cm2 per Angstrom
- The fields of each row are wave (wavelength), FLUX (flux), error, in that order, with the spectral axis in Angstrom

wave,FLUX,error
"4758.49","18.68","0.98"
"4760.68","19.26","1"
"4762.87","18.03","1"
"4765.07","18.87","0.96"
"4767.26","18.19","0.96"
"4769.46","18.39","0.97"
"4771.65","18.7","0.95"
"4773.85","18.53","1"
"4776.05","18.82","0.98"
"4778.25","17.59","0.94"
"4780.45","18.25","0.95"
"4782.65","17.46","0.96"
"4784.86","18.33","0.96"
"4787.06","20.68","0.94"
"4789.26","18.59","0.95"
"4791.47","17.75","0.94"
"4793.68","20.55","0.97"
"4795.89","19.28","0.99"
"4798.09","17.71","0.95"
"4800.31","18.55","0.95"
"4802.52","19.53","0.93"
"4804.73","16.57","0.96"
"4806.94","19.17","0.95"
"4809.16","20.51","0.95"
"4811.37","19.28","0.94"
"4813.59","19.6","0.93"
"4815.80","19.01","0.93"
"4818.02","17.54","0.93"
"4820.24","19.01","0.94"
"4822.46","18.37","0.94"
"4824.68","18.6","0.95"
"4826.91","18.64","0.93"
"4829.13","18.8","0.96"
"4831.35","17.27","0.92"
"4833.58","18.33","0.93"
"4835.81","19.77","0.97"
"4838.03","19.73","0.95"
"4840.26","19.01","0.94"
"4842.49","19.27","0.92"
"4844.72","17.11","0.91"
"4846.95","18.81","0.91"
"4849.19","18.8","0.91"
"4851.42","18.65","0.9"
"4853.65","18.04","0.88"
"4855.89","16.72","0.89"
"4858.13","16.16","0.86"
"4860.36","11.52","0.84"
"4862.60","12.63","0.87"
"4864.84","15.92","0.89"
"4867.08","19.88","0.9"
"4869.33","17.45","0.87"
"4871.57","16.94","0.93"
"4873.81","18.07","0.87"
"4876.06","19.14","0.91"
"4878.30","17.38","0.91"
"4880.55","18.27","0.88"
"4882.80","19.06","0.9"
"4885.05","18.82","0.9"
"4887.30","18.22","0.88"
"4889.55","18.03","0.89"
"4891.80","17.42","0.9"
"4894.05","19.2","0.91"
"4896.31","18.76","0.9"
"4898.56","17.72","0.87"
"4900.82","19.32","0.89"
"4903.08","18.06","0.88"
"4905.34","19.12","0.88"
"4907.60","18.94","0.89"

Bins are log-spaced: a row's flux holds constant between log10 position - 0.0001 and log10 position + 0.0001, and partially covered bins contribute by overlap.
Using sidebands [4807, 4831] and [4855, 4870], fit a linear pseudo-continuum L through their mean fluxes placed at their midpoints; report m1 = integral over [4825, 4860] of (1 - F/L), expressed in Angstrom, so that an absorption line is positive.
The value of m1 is -2.1 Angstrom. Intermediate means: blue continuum 18.9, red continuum 15.7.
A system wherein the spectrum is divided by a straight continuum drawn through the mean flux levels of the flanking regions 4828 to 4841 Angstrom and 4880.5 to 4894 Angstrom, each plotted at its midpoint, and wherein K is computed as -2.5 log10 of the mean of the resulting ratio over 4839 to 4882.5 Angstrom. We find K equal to 0.073 mag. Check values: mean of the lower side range 18.8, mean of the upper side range 18.4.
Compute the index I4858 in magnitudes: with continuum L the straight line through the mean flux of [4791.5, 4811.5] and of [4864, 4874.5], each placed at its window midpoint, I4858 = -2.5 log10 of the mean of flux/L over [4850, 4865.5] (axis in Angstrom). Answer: 0.14 mag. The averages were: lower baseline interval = 18.9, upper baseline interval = 17.7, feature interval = 15.7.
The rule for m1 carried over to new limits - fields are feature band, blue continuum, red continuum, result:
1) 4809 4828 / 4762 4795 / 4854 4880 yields -1.3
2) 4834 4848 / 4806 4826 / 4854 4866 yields -1.9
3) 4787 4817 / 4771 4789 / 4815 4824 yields -0.8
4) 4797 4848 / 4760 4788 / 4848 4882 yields -2.8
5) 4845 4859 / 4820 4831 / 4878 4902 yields 0.5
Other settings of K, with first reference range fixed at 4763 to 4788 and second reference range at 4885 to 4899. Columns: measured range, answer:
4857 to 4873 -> 0.16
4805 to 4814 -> -0.05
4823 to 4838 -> -0.01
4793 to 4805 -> -0.02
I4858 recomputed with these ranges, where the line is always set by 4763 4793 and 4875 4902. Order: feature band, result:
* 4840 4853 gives -0.01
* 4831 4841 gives -0.03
